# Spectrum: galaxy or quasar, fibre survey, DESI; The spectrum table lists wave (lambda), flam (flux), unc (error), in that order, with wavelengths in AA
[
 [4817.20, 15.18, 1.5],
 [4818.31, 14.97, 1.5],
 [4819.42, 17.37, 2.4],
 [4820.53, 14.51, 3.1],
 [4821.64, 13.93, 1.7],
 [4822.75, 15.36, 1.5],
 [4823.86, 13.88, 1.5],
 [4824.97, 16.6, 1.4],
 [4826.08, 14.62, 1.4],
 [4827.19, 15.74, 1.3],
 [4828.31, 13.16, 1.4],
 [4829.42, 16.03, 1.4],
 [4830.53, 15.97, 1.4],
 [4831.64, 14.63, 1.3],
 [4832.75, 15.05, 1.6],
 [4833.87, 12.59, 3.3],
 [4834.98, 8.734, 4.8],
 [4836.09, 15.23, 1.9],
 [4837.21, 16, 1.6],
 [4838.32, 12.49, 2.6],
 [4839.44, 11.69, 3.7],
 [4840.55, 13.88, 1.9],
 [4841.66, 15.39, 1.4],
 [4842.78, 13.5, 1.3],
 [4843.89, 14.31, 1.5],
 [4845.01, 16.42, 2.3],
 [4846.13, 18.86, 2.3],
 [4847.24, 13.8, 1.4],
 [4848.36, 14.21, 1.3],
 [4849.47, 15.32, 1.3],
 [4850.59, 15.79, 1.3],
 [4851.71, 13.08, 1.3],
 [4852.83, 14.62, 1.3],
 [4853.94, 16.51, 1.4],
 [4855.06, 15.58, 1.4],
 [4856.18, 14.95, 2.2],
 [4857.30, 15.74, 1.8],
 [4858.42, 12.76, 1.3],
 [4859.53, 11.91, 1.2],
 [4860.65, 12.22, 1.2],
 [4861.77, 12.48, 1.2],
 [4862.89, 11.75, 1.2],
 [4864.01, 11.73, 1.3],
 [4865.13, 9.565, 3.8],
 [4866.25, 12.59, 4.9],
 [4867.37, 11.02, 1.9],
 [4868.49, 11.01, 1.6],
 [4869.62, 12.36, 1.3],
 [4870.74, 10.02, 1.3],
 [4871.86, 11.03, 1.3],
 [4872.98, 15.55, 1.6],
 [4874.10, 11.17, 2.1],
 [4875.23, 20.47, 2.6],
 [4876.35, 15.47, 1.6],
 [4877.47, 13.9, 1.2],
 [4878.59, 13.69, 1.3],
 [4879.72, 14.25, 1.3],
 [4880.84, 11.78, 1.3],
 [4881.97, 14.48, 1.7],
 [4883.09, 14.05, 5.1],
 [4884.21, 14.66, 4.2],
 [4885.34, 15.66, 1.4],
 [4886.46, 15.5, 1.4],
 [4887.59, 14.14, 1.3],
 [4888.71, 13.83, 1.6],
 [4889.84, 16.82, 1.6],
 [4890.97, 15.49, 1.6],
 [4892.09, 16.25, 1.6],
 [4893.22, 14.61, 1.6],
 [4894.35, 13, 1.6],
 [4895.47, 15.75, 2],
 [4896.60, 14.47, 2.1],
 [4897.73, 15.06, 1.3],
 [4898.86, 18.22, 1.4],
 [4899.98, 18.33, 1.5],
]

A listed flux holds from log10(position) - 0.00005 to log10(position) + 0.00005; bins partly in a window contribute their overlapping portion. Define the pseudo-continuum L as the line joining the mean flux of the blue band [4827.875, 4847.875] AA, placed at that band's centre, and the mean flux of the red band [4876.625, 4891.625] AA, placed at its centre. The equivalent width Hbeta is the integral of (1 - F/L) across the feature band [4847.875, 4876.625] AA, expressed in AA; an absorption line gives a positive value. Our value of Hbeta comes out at 2.1 AA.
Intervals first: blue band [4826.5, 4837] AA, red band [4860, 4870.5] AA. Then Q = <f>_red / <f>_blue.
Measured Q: 0.82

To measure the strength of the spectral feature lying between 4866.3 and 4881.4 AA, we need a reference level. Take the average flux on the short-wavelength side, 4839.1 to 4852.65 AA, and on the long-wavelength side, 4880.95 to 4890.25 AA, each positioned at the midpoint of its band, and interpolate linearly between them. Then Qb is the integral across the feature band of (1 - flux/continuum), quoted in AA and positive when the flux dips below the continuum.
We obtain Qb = 1.6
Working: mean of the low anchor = 14.7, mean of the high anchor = 14.7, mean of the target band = 13.2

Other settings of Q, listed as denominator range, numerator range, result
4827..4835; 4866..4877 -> 0.92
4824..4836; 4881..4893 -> 1.04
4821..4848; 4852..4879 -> 0.91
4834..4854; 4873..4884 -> 1.01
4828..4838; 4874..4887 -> 1.04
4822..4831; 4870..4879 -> 0.92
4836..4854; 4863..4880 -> 0.87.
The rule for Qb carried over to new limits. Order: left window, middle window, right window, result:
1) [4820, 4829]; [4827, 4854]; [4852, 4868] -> -0.9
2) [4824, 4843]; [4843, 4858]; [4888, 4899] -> -0.8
